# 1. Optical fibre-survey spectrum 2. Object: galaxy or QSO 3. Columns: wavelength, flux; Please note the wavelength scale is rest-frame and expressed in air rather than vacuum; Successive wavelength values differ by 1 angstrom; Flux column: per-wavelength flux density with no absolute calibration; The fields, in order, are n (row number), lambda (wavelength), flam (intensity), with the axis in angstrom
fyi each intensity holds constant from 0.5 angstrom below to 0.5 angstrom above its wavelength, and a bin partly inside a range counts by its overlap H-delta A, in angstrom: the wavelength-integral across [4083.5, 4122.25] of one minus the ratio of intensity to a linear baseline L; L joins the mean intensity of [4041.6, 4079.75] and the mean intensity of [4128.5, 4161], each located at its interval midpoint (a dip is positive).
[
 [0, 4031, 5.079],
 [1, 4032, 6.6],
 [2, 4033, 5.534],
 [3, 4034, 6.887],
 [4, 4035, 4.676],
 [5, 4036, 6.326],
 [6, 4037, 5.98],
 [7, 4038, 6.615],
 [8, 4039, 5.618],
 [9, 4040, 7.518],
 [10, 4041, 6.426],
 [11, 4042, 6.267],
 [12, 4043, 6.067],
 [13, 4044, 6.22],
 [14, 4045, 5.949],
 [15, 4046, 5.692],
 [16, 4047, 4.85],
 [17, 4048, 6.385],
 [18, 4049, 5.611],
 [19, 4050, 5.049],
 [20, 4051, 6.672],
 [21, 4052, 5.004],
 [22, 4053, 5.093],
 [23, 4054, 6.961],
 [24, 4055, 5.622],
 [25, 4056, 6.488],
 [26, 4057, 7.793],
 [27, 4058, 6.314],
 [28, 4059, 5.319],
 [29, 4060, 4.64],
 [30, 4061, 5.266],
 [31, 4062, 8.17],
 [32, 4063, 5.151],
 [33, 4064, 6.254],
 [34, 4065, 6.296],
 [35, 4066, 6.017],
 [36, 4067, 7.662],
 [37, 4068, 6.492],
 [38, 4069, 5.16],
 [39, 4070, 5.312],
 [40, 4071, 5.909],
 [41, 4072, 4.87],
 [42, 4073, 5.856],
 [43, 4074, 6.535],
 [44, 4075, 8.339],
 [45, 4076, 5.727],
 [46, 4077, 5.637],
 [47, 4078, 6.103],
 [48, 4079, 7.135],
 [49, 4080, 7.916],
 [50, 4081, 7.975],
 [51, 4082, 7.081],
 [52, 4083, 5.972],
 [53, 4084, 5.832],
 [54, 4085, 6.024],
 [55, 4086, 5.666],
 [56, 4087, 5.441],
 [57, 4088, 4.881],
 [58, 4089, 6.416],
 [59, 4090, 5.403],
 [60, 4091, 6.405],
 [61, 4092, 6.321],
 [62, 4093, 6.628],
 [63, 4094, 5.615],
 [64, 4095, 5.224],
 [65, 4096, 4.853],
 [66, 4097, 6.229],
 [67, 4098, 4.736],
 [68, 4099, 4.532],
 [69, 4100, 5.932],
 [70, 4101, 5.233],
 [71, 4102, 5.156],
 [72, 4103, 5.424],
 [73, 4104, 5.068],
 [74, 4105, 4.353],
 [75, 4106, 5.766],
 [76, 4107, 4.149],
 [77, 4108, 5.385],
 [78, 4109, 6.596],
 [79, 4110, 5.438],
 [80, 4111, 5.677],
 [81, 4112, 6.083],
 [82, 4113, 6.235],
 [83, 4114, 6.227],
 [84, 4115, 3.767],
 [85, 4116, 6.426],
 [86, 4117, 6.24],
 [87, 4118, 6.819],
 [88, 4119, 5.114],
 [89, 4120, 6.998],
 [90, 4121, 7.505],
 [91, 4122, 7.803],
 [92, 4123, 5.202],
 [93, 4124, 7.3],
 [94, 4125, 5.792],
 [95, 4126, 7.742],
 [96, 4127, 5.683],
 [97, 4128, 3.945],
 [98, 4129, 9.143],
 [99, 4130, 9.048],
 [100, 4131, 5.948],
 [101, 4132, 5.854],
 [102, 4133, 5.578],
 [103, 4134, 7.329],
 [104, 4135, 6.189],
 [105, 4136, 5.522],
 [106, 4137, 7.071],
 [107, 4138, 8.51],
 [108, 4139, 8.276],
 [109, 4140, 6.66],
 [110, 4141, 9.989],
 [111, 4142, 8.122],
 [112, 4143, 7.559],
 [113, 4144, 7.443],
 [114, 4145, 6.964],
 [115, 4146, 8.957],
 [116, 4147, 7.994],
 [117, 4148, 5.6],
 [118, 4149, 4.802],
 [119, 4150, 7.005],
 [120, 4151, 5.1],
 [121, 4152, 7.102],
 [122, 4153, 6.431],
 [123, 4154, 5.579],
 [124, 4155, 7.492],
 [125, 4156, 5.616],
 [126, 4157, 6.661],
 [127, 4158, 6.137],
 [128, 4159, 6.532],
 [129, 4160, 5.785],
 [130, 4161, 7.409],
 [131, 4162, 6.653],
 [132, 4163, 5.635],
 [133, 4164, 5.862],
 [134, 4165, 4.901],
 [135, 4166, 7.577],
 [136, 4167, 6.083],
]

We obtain 4.7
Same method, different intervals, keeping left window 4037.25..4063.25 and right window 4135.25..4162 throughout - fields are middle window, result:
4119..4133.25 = 0.2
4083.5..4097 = 1.3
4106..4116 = 1.5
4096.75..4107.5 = 2.3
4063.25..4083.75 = -0.5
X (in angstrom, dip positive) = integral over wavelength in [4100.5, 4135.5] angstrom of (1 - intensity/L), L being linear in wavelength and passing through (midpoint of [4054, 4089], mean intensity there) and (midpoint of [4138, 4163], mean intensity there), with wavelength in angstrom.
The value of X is 3.0 angstrom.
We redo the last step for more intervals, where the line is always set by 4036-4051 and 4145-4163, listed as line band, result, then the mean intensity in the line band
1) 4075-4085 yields -0.7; 6.66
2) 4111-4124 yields 0.3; 6.22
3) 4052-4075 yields 0.2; 6.08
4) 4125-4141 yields -1.2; 6.9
